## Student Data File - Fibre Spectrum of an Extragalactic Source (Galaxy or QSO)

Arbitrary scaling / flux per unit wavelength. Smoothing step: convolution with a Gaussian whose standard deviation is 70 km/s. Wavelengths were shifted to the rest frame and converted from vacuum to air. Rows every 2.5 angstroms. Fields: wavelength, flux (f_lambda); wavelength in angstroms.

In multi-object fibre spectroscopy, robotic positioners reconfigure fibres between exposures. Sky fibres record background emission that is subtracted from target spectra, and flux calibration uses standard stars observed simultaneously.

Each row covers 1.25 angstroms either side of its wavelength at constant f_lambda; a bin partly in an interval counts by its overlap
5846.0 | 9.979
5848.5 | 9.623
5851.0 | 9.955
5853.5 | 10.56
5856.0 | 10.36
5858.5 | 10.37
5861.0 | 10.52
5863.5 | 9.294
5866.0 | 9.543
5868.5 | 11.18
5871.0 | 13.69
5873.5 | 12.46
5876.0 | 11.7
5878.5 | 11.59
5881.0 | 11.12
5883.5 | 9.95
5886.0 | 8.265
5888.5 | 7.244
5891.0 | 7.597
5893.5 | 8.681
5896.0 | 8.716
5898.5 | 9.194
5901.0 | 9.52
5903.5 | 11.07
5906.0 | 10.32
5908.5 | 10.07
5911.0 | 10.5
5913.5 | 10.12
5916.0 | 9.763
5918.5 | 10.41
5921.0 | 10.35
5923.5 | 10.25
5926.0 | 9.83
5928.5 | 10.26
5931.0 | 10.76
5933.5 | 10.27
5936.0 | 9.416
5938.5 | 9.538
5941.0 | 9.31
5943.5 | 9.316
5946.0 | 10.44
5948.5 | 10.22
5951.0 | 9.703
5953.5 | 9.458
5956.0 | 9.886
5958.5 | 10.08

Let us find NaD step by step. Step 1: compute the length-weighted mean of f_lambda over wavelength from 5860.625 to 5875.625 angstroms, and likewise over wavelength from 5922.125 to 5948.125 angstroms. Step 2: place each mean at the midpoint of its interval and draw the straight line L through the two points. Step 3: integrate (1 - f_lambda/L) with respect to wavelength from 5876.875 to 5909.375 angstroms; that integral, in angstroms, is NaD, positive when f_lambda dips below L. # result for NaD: 3.68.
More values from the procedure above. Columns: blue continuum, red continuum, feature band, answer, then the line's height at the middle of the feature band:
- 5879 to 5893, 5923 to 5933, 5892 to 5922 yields -0.74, 9.63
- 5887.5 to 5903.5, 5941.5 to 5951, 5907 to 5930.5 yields -2.38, 9.26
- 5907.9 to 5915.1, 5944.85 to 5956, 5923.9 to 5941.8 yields 0.23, 10.1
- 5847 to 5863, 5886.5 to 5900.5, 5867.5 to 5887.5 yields -4.51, 9.11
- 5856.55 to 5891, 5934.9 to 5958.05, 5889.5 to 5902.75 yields 1.82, 10.2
